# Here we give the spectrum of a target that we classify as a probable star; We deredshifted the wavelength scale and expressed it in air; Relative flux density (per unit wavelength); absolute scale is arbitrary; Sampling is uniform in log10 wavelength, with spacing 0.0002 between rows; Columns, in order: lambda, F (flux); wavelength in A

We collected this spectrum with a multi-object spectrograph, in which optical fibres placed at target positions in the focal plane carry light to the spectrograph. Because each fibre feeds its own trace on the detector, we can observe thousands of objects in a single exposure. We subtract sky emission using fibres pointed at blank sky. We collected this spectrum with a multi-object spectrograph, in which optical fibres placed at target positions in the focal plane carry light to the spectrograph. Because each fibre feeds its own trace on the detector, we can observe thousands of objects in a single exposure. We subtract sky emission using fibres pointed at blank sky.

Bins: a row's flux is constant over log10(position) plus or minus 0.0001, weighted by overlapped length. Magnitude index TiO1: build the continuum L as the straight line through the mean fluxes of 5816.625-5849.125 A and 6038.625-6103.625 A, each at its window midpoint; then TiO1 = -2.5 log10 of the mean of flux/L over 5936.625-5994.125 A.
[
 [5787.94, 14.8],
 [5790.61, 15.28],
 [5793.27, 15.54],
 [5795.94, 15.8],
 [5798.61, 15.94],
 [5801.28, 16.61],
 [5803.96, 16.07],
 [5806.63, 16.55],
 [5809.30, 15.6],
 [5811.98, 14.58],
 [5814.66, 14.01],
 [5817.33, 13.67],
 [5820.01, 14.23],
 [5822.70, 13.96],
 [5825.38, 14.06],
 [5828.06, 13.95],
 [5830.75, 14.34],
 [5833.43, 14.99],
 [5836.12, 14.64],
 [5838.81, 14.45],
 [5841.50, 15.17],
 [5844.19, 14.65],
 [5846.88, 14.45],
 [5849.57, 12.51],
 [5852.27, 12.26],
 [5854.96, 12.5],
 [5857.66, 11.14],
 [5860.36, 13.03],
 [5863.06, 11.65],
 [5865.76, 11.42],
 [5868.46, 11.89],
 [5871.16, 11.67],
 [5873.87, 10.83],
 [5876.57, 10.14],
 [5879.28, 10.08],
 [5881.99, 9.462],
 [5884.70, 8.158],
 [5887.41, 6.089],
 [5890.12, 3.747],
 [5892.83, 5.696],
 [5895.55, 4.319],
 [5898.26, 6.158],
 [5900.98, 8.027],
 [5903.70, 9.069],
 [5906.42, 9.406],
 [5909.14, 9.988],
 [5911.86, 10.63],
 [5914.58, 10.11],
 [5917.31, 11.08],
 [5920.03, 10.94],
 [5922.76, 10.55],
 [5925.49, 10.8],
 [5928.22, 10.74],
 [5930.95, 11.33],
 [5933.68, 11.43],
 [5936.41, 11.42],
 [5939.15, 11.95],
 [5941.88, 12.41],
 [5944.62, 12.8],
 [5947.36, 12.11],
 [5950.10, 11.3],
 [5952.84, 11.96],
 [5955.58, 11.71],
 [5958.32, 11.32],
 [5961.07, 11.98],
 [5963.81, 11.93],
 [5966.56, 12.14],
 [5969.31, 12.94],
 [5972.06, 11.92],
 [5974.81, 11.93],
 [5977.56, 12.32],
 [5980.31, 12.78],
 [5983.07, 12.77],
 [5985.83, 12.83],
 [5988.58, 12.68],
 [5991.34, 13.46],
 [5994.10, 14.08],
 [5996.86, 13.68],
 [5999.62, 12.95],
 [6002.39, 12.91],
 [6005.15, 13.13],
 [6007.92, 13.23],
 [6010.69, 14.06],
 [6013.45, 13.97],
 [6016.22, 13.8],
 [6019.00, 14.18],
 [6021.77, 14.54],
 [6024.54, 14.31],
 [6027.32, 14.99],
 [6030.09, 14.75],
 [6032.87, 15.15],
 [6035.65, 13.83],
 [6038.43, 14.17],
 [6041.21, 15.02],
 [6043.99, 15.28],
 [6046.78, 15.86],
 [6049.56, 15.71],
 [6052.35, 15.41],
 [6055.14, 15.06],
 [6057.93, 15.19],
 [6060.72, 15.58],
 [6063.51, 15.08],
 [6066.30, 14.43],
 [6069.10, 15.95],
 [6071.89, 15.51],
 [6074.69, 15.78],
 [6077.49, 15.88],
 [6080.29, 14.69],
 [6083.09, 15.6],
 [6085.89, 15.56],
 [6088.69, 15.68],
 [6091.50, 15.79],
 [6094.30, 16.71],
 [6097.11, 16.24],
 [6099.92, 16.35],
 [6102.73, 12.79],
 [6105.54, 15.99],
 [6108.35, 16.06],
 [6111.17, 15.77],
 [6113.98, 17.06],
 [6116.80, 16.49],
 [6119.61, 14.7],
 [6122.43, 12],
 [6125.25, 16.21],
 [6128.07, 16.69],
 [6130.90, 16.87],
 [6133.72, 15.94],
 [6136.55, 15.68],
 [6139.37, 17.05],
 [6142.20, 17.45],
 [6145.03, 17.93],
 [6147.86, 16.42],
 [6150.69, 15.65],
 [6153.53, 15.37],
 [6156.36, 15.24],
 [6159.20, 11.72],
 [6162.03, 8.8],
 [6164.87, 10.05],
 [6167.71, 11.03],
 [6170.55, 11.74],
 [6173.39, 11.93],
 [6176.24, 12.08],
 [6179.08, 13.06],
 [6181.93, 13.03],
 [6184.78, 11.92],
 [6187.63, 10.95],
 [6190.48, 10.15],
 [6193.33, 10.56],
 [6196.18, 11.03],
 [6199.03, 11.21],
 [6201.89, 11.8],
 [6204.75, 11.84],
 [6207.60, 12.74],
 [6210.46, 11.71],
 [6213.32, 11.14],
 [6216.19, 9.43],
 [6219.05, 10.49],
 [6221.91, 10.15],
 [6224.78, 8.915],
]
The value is 0.213 mag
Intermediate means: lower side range 14.3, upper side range 15.4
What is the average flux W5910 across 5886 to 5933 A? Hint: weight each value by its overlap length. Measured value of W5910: 8.79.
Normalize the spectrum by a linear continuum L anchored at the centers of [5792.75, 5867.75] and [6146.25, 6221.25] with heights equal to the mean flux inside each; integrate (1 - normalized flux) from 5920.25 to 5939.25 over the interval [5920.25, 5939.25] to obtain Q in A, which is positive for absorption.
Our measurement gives 3.4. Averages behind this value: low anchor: 14.2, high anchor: 12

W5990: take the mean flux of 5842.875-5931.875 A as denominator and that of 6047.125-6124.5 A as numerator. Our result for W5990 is 1.5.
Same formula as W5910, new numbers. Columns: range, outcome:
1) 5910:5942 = 11.1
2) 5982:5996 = 13.2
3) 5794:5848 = 14.9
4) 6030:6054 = 15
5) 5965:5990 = 12.5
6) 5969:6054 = 13.8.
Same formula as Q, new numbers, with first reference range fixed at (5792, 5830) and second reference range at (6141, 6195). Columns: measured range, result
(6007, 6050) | -2.6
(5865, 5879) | 3.4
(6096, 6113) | -3.0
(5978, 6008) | 1.8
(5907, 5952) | 9.8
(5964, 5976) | 1.6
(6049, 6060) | -1.4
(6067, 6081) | -2.2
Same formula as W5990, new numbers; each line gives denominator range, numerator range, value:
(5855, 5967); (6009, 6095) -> 1.46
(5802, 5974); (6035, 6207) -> 1.24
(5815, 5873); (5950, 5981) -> 0.90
